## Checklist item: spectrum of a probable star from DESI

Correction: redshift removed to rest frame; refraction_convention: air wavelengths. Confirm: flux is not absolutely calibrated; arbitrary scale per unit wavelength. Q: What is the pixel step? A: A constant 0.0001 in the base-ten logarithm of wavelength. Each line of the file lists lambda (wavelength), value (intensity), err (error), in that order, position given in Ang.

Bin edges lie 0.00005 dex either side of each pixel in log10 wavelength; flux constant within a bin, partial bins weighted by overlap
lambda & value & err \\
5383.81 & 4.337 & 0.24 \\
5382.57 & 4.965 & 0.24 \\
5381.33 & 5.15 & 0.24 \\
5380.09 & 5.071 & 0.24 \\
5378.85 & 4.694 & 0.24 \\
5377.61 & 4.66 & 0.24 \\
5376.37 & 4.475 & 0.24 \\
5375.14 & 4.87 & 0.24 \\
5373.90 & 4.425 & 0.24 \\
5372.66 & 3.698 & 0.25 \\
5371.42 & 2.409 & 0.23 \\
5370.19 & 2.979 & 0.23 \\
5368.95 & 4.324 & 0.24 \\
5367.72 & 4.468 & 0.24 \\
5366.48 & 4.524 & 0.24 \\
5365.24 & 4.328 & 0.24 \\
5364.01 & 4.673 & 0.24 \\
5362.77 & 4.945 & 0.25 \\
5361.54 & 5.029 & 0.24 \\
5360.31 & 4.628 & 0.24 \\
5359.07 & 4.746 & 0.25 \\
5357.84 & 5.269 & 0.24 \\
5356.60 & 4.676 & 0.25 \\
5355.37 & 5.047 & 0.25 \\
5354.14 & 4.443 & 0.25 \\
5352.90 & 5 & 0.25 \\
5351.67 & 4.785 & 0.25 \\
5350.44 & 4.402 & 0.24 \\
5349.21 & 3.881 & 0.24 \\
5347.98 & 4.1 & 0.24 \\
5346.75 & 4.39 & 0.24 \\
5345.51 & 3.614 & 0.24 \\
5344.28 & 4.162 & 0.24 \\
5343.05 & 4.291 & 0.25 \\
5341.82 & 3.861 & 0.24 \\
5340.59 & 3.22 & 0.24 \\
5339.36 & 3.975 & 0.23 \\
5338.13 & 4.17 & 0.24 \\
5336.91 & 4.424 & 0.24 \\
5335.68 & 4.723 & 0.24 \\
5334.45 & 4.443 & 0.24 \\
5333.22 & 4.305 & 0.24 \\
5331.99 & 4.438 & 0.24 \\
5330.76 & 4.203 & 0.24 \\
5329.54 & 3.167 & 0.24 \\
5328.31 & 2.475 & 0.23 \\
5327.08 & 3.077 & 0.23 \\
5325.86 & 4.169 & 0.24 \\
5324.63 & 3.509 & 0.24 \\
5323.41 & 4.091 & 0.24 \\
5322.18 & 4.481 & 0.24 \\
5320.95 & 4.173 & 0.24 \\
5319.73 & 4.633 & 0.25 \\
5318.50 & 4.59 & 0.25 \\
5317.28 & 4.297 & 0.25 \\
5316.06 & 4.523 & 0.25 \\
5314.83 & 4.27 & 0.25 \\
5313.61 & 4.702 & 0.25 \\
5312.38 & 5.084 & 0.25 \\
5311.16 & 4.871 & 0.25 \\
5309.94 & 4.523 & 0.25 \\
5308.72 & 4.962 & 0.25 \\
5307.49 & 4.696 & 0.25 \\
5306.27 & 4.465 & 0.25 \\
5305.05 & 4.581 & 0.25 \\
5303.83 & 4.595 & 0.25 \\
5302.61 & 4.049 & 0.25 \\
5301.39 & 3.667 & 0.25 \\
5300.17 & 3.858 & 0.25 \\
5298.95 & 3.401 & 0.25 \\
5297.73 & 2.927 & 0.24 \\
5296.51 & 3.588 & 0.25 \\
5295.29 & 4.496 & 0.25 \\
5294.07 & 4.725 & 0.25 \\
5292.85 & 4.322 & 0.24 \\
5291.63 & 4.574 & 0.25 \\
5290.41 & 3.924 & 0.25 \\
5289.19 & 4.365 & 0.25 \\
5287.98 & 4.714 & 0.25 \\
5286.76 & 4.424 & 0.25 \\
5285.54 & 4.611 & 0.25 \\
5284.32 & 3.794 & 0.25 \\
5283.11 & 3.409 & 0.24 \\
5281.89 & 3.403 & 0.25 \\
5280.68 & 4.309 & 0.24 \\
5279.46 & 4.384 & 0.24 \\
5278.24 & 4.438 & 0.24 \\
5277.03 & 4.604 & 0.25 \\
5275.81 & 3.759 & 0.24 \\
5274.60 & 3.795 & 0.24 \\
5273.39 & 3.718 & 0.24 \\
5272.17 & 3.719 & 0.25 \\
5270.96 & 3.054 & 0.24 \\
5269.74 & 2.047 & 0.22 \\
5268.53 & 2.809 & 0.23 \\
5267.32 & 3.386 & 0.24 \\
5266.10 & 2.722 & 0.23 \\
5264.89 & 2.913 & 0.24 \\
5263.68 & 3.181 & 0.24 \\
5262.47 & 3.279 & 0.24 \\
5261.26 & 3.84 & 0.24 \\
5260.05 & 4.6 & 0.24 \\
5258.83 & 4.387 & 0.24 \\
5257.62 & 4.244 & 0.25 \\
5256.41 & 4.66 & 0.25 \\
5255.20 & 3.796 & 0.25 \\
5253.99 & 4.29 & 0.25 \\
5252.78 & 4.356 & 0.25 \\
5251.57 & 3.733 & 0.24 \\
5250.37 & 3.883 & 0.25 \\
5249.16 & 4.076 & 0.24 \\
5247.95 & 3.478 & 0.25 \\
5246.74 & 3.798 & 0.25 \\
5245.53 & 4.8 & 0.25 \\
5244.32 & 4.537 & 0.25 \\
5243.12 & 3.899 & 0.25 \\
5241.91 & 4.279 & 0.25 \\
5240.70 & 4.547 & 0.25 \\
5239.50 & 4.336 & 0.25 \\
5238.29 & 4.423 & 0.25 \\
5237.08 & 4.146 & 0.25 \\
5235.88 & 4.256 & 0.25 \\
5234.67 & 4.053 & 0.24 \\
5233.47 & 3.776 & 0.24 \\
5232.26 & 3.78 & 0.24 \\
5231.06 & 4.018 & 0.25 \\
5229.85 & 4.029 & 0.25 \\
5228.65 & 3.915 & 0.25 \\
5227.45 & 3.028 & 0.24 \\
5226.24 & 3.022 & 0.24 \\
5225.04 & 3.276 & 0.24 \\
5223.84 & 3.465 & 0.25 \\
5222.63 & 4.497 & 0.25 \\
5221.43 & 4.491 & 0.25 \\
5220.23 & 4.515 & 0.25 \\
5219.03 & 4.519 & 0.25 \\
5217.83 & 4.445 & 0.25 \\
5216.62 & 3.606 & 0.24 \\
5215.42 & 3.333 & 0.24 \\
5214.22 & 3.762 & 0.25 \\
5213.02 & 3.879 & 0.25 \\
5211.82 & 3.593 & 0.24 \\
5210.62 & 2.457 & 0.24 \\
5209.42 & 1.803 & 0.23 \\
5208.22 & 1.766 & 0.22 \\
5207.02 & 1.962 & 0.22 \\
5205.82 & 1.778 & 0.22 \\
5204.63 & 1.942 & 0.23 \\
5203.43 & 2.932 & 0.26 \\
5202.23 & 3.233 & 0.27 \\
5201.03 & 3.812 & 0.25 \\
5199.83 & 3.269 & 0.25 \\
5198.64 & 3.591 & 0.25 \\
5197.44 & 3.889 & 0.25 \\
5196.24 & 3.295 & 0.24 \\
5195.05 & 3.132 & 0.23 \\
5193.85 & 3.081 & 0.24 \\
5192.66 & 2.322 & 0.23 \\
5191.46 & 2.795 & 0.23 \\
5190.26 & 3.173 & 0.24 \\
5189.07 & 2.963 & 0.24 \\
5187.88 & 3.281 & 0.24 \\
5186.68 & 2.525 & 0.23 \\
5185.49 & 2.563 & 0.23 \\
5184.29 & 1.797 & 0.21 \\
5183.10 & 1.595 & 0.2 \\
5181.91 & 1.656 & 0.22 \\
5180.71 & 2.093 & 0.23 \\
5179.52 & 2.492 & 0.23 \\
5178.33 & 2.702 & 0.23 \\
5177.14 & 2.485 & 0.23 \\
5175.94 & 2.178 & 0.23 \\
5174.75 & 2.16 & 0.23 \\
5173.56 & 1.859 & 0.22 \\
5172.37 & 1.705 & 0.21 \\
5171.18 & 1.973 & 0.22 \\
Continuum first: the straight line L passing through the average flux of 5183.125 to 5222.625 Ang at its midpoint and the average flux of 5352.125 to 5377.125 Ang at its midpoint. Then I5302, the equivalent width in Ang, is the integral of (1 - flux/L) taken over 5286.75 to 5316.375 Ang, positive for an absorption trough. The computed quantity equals -3.01 Ang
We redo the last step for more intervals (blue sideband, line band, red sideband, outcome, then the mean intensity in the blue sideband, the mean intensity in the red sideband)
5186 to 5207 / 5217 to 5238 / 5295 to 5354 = -4.5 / 2.97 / 4.17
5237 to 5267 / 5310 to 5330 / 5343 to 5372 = 0.4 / 4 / 4.38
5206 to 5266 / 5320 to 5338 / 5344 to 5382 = 1.2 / 3.79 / 4.45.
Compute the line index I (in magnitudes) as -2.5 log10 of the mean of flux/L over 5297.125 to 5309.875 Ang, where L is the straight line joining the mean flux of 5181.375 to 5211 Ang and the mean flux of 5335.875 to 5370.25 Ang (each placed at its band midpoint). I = -0.08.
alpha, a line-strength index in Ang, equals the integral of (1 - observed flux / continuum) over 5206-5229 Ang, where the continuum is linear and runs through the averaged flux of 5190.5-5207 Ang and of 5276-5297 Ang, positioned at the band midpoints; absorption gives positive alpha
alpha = -1.06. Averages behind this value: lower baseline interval 2.97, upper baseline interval 4.23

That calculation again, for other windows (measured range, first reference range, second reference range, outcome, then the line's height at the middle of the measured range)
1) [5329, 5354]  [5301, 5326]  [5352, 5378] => 1.5 Ang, 4.45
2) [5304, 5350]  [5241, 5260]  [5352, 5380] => 1.7 Ang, 4.38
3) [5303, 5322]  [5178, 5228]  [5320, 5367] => -2.9 Ang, 3.99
